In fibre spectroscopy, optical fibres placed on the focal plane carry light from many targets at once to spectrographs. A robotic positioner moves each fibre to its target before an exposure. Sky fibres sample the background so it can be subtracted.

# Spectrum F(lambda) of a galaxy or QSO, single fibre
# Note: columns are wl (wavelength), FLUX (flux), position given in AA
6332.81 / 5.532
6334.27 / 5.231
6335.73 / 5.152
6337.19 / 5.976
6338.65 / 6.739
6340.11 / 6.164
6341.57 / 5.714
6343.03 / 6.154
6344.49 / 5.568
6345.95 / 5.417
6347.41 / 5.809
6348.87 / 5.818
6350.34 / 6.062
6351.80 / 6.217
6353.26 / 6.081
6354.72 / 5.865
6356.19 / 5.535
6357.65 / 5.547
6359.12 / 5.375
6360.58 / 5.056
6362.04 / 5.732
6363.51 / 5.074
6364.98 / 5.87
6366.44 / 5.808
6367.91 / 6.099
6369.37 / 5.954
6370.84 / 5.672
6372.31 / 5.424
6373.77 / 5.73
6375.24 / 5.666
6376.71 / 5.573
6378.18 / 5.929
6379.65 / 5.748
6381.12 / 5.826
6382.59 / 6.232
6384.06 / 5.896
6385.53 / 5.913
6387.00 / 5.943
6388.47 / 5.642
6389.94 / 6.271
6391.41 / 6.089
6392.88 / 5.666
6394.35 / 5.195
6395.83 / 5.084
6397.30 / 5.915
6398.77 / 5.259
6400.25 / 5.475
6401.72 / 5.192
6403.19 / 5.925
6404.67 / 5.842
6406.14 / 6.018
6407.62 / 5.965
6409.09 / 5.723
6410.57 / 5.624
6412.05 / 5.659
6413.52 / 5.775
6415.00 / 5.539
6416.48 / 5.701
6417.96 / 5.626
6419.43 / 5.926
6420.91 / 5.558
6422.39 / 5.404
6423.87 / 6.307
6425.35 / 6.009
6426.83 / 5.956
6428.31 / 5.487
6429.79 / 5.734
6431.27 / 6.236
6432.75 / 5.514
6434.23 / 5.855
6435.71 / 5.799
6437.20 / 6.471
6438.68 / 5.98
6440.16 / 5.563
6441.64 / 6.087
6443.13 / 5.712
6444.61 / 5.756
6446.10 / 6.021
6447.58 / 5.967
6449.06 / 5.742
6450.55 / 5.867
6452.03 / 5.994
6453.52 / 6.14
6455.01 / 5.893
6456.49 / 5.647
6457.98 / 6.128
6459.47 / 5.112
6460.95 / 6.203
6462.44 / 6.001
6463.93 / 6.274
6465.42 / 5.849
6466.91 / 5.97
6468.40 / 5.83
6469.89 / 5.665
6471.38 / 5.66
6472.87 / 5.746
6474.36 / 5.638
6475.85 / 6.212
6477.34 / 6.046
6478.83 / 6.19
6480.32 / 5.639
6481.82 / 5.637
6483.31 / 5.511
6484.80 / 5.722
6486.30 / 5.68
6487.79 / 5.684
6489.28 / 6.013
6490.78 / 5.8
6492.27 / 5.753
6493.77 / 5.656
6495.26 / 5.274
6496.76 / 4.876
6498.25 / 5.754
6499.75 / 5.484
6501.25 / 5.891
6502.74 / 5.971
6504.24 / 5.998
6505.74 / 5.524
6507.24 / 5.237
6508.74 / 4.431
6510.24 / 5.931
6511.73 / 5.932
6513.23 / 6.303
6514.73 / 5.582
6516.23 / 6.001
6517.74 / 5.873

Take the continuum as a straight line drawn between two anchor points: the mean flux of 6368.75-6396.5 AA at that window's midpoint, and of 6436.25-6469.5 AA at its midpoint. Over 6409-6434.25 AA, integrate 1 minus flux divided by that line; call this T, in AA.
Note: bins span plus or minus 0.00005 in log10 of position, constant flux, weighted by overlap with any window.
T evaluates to 0.4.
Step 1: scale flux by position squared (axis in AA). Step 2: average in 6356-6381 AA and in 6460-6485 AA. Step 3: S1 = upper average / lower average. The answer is 1.1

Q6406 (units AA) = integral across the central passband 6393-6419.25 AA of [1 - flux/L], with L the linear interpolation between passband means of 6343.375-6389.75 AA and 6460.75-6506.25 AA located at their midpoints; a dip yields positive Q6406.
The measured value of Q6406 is 0.6 AA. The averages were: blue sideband 5.75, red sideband 5.77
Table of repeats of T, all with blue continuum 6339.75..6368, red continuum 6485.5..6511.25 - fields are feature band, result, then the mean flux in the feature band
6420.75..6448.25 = -1.05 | 5.87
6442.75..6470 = -1.25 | 5.89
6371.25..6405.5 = -0.09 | 5.72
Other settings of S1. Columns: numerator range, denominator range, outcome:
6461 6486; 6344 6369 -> 1.06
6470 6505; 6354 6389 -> 1.04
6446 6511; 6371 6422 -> 1.03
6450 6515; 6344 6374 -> 1.05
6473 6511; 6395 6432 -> 1.02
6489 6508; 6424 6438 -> 0.97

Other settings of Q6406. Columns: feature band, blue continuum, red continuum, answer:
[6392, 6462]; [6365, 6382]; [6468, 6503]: -0.31 AA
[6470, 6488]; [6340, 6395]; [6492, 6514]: -0.48 AA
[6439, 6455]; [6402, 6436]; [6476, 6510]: -0.44 AA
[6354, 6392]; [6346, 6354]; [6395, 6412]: 0.42 AA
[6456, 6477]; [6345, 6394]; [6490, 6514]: -0.75 AA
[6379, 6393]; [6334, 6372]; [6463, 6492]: -0.38 AA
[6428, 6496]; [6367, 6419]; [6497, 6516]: -1.74 AA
